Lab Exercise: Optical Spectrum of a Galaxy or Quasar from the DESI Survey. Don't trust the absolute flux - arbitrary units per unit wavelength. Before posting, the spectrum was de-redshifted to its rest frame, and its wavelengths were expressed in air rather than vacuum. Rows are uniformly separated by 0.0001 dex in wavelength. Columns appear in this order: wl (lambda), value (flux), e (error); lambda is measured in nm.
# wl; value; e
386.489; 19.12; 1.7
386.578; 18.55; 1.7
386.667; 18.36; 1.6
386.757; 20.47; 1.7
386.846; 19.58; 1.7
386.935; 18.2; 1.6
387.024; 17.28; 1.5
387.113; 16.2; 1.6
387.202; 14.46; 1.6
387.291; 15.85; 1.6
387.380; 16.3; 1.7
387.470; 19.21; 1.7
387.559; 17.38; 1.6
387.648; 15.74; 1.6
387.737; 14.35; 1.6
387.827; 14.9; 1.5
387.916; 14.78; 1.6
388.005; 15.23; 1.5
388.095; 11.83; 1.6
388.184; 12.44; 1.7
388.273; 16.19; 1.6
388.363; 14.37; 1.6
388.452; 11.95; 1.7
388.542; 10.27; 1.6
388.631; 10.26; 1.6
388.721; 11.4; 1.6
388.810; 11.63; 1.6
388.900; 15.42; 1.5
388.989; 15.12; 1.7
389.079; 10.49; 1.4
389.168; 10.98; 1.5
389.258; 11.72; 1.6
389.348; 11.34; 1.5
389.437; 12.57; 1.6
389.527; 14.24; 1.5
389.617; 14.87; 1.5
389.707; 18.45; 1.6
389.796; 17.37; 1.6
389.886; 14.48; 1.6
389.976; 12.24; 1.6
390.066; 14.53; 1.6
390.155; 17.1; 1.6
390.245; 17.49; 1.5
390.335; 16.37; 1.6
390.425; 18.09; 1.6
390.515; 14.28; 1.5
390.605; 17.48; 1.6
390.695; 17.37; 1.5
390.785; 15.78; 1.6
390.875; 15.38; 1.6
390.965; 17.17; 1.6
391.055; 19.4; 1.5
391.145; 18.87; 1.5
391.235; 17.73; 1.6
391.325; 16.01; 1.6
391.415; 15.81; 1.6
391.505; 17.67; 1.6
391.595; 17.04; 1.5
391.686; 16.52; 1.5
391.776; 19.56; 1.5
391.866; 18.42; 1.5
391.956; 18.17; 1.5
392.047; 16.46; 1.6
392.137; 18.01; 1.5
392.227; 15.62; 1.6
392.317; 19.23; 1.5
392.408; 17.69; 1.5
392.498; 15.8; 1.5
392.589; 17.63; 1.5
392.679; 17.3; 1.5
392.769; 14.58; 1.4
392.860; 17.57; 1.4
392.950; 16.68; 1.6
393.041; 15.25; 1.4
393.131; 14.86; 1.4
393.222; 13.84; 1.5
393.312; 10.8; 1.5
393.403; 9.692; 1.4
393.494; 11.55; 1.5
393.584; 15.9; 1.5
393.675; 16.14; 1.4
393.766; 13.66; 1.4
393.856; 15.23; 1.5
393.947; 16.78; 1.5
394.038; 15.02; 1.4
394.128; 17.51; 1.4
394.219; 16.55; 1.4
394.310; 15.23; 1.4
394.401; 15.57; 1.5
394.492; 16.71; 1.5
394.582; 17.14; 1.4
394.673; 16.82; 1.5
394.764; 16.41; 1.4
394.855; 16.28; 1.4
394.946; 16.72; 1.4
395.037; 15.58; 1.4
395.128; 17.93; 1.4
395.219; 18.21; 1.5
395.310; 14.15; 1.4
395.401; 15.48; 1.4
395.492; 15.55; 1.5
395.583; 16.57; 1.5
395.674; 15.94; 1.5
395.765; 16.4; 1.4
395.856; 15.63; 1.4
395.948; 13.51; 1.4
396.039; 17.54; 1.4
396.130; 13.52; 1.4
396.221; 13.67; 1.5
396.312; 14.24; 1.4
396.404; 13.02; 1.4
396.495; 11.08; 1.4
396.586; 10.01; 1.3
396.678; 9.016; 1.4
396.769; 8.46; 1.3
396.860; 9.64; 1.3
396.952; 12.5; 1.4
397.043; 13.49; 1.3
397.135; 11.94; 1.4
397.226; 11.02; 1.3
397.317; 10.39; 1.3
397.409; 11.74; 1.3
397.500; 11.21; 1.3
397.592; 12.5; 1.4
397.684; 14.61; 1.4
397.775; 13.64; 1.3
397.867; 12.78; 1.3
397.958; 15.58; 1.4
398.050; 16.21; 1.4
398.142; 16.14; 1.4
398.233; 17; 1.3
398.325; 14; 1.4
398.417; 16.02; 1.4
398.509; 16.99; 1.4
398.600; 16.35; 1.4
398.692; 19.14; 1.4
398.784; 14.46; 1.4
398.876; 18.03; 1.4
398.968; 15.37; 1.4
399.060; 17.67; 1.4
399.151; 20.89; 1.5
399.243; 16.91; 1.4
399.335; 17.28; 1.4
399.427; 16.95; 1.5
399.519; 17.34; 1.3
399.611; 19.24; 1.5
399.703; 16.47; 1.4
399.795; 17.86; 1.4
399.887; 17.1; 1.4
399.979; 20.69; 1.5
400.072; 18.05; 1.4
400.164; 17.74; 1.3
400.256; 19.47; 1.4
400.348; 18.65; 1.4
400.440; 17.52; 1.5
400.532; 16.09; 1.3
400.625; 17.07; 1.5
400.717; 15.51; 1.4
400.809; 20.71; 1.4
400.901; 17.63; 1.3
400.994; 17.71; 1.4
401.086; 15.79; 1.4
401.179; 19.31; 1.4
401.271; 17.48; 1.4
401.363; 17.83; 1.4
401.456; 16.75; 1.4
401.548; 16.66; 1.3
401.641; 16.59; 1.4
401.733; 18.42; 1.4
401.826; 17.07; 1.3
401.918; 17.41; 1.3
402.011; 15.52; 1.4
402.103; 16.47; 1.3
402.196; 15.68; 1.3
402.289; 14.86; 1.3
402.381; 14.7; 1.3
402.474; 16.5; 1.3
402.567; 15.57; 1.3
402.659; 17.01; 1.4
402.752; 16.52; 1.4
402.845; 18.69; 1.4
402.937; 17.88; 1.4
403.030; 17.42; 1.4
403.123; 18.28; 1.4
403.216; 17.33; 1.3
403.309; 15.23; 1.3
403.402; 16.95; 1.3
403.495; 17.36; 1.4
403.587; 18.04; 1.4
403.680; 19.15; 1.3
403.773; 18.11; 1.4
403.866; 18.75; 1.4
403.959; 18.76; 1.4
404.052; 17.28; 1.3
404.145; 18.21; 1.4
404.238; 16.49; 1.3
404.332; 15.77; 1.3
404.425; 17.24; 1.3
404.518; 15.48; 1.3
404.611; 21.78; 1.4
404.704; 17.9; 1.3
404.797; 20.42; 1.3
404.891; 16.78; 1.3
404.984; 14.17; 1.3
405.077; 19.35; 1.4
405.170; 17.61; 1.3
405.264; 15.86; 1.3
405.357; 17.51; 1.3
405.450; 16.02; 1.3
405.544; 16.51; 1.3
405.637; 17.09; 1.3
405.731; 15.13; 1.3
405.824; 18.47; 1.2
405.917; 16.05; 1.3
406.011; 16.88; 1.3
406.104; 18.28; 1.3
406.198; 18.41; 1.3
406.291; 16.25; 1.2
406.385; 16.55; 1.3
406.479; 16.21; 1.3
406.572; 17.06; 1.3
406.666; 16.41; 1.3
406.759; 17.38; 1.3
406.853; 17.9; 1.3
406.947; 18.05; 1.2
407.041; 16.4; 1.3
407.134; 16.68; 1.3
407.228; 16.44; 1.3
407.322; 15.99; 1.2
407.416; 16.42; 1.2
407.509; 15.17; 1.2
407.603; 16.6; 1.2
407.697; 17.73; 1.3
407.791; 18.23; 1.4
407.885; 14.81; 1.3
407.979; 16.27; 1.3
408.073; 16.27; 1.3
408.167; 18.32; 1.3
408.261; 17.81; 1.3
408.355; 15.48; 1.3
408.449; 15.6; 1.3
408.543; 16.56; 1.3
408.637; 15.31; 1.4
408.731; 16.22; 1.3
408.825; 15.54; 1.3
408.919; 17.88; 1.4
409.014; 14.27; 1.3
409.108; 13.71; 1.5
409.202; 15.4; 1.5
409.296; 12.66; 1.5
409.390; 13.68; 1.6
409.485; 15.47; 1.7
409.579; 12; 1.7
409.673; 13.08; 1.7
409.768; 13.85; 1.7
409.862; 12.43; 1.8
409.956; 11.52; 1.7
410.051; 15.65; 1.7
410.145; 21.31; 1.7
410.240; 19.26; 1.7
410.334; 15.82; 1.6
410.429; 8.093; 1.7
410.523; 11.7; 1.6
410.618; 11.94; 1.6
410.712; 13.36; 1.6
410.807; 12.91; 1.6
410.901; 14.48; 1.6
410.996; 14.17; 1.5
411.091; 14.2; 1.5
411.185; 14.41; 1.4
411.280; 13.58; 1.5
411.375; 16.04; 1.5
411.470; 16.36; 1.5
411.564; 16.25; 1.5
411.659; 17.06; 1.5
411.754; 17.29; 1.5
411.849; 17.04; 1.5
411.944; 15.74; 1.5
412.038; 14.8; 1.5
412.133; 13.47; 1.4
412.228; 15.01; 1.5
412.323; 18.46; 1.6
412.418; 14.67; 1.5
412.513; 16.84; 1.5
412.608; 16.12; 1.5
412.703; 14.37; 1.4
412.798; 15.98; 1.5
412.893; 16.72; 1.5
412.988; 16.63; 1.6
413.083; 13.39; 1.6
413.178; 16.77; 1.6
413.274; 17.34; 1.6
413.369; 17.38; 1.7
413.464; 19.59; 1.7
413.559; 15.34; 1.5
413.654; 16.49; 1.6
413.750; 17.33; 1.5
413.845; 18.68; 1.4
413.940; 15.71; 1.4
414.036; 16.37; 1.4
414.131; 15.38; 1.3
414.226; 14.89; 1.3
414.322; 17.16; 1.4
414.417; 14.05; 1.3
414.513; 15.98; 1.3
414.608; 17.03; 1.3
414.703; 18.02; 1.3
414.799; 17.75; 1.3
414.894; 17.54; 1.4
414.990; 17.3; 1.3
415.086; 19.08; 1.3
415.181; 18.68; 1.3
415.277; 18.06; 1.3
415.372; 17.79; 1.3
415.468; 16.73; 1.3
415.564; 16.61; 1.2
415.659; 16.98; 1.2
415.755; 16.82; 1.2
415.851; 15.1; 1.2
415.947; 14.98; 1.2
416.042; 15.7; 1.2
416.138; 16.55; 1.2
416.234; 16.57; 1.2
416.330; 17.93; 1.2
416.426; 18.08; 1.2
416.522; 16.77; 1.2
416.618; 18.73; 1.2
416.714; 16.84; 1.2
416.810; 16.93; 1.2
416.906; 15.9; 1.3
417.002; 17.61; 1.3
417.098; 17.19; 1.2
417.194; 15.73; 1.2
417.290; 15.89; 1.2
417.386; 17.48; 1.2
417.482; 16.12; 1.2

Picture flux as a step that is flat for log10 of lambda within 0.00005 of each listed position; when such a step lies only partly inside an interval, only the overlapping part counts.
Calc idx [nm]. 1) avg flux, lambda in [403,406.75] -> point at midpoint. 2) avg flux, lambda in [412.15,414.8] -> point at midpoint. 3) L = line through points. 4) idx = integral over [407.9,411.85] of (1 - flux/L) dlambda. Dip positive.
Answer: 0.42 nm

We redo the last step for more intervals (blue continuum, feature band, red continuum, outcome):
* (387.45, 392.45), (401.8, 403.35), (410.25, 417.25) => -0.08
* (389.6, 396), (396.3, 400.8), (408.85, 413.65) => 0.16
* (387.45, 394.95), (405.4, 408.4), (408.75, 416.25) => -0.22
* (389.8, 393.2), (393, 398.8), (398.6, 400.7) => 0.93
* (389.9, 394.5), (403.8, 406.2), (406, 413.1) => -0.25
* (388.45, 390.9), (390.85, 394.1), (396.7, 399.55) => -0.41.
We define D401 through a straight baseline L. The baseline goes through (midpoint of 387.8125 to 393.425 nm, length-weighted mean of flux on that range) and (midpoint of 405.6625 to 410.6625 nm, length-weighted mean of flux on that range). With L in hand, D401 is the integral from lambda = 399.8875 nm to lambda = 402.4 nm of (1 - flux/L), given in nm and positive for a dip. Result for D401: -0.281 nm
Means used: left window 15.3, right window 15.8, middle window 17.3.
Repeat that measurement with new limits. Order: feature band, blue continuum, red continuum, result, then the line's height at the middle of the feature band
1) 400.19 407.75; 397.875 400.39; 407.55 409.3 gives -0.23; 16.7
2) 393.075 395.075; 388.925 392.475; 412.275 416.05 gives 0.12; 16.2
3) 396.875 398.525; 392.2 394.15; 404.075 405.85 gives 0.25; 16.1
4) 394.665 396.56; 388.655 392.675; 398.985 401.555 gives 0.17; 16.9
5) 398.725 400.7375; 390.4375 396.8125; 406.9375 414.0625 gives -0.25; 15.7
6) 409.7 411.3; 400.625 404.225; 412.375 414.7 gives 0.24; 16.6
